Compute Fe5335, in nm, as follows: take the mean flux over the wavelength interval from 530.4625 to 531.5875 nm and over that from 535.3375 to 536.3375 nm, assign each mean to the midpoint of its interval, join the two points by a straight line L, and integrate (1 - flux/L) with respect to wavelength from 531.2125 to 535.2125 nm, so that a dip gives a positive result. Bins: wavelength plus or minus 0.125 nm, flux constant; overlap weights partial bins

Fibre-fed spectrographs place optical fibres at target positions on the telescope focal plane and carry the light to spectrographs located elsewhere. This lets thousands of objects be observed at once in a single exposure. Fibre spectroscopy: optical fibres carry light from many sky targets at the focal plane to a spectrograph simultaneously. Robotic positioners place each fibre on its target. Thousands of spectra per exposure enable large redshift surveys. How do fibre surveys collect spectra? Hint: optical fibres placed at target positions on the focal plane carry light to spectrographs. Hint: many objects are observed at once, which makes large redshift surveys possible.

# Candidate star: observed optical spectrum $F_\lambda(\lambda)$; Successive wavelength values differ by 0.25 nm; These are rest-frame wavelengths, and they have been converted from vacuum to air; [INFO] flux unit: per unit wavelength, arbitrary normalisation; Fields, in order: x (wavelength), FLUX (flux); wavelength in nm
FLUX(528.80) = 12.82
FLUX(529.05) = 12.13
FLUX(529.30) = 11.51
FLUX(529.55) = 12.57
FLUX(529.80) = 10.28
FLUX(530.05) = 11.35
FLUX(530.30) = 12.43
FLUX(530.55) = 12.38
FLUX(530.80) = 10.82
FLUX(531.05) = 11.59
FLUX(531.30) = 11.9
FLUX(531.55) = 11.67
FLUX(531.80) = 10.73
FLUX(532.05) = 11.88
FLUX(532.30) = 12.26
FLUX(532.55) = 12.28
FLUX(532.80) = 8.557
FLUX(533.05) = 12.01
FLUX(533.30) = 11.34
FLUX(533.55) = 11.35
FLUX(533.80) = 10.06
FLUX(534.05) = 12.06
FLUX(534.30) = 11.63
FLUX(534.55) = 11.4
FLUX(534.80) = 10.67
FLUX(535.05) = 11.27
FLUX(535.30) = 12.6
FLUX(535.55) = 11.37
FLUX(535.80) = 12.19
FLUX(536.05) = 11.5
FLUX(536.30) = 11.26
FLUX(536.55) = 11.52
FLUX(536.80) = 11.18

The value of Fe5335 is 0.12 nm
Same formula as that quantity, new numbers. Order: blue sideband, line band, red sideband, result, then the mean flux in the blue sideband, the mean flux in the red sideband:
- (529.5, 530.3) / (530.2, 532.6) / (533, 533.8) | -0.08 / 11.5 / 11.3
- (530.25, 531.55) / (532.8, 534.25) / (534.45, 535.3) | 0.04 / 11.8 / 11.3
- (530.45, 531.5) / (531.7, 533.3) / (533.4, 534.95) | 0.02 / 11.7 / 11.2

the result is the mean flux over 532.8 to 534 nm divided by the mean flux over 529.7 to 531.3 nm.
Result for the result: 0.95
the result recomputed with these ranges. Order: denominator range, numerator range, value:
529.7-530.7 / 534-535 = 0.98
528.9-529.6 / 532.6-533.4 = 0.89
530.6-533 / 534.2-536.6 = 1.02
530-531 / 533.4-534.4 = 0.96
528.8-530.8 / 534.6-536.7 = 0.98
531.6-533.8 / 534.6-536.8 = 1.02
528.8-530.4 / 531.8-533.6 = 0.96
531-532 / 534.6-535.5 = 1.00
